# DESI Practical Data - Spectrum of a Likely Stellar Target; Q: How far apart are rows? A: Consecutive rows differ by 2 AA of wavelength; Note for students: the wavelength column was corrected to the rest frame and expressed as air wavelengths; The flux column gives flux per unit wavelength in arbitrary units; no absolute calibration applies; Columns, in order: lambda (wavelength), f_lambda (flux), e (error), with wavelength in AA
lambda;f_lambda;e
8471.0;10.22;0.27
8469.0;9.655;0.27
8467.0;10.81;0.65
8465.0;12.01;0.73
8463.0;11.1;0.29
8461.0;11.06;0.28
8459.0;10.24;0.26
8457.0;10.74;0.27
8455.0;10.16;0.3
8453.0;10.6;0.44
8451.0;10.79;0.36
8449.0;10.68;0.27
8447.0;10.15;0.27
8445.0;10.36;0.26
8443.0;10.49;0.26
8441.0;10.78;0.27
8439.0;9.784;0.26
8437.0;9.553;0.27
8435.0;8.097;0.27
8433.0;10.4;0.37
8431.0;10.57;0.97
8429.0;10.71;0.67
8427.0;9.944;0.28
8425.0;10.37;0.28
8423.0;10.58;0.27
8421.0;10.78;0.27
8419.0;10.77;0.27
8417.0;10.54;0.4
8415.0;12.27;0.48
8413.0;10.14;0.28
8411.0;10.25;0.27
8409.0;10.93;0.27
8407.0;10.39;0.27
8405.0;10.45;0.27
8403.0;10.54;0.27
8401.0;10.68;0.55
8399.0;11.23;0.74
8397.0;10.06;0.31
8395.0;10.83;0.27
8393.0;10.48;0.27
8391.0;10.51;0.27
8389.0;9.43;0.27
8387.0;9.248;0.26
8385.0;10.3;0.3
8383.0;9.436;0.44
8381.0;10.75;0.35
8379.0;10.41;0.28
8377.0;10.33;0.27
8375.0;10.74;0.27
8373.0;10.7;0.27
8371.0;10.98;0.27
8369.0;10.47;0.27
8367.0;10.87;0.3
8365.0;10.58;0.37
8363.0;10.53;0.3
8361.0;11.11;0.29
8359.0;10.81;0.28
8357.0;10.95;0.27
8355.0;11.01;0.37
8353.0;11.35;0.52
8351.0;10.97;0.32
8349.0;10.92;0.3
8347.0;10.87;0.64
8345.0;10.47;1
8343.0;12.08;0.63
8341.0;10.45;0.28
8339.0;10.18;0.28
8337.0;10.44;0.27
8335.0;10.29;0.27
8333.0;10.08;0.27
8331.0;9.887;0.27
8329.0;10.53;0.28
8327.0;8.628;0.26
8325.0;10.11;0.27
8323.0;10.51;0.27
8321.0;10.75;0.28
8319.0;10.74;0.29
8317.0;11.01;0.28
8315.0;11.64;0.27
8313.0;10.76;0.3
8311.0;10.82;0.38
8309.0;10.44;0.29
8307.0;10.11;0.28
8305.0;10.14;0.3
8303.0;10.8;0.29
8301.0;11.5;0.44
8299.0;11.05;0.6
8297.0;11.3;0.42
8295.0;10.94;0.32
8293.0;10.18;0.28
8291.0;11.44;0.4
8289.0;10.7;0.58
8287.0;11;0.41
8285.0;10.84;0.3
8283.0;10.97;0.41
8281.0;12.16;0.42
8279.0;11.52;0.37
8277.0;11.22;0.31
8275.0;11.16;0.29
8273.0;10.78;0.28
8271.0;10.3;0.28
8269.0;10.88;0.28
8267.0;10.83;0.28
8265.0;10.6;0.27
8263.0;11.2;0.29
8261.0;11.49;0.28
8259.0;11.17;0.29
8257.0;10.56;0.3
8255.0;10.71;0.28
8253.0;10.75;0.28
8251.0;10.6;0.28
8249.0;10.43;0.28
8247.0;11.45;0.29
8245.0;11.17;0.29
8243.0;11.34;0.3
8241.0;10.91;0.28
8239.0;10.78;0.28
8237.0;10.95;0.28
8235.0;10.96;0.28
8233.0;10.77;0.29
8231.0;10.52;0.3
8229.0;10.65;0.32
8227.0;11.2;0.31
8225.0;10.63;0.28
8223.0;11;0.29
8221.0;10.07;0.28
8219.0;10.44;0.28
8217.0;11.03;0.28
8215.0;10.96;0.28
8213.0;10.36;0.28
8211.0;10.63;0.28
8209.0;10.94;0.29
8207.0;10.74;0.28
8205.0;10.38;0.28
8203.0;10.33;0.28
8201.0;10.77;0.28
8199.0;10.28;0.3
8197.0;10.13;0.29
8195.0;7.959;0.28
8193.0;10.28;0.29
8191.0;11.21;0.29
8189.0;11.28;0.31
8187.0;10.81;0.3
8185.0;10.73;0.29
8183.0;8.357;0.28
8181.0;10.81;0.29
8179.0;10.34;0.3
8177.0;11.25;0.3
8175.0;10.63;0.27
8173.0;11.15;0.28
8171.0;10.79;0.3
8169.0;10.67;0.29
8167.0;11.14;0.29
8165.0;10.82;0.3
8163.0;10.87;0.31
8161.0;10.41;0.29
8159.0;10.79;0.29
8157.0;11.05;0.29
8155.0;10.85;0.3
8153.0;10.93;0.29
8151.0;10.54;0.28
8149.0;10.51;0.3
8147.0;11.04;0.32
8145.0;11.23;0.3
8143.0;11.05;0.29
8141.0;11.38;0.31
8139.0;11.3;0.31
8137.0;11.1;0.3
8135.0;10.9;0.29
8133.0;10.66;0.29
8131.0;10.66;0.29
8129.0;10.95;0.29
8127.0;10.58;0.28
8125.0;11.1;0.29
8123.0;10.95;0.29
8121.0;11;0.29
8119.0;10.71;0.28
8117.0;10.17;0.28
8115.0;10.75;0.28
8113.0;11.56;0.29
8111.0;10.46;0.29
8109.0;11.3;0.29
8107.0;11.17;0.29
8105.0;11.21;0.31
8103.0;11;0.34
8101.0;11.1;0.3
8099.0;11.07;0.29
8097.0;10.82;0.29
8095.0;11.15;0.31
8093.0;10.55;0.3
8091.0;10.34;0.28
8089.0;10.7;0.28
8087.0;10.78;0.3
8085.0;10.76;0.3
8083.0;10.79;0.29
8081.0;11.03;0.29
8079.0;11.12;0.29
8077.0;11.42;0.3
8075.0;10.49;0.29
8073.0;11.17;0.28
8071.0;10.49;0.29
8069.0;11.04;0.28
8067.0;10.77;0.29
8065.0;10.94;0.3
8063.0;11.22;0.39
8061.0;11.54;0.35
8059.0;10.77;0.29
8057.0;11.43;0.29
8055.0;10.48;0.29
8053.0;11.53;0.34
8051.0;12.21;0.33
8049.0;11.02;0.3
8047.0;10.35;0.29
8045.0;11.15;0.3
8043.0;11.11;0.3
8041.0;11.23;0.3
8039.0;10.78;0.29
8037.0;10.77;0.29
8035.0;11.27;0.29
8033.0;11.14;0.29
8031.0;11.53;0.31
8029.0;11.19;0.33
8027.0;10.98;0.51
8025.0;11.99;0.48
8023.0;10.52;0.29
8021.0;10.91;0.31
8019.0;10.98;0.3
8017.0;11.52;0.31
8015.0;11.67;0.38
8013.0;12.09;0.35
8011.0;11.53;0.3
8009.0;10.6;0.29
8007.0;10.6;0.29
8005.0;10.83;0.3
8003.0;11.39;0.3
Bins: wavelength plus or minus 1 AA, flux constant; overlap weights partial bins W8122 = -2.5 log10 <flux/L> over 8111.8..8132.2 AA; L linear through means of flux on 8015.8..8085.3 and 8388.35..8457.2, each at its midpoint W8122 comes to 0.01 mag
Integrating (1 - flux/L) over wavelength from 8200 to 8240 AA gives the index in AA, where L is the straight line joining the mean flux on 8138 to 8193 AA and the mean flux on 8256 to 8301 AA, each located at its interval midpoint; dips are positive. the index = 0.75 AA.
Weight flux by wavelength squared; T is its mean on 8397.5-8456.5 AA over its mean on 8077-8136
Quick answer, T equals 1.04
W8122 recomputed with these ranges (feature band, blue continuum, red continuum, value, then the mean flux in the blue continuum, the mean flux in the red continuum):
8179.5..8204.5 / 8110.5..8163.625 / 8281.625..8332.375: 0.058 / 10.9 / 10.7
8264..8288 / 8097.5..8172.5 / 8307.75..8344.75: -0.040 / 10.9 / 10.5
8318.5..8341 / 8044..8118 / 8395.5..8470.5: 0.047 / 11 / 10.5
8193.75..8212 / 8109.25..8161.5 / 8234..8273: 0.067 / 10.9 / 10.9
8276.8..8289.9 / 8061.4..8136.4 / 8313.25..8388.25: -0.054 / 10.9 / 10.6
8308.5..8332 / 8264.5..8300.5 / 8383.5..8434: 0.037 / 11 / 10.5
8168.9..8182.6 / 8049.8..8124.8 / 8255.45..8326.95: 0.022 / 11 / 10.9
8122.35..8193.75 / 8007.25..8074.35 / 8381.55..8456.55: 0.009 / 11.1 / 10.4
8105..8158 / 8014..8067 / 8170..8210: -0.019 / 11.2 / 10.5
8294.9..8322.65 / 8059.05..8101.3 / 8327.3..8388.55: -0.023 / 10.9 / 10.6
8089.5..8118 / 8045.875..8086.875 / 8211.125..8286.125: 0.010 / 11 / 10.9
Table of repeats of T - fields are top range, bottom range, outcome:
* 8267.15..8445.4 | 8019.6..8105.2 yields 1.03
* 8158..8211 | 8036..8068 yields 0.98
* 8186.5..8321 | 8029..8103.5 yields 1.03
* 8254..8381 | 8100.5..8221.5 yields 1.04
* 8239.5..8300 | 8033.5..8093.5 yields 1.05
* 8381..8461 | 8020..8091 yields 1.03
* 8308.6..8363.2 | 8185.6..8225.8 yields 1.05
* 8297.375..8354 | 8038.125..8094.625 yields 1.03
